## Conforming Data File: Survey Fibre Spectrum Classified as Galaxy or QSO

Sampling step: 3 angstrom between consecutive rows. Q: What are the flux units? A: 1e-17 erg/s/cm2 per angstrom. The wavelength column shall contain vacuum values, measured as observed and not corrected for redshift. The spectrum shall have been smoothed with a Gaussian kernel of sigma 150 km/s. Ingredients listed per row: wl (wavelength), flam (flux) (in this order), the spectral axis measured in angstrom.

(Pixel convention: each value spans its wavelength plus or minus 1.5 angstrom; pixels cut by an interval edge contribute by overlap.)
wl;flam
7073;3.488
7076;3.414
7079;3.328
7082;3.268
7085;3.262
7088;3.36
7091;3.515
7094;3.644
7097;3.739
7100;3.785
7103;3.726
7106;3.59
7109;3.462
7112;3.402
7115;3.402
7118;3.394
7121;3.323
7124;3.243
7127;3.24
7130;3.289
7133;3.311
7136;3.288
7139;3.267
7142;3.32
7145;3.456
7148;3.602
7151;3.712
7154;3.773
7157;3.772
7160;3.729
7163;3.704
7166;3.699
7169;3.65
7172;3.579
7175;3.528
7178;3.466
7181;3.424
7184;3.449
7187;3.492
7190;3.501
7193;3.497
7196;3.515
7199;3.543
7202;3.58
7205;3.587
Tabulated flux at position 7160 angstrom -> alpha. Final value 3.729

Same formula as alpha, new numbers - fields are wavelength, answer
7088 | 3.36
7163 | 3.704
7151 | 3.712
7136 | 3.288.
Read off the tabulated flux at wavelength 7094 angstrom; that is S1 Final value 3.644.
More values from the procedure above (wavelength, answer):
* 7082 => 3.268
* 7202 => 3.58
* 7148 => 3.602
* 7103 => 3.726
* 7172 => 3.579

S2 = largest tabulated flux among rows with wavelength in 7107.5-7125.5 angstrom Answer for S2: 3.462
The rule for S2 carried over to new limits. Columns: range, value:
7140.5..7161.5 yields 3.773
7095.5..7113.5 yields 3.785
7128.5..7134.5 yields 3.311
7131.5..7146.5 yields 3.456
